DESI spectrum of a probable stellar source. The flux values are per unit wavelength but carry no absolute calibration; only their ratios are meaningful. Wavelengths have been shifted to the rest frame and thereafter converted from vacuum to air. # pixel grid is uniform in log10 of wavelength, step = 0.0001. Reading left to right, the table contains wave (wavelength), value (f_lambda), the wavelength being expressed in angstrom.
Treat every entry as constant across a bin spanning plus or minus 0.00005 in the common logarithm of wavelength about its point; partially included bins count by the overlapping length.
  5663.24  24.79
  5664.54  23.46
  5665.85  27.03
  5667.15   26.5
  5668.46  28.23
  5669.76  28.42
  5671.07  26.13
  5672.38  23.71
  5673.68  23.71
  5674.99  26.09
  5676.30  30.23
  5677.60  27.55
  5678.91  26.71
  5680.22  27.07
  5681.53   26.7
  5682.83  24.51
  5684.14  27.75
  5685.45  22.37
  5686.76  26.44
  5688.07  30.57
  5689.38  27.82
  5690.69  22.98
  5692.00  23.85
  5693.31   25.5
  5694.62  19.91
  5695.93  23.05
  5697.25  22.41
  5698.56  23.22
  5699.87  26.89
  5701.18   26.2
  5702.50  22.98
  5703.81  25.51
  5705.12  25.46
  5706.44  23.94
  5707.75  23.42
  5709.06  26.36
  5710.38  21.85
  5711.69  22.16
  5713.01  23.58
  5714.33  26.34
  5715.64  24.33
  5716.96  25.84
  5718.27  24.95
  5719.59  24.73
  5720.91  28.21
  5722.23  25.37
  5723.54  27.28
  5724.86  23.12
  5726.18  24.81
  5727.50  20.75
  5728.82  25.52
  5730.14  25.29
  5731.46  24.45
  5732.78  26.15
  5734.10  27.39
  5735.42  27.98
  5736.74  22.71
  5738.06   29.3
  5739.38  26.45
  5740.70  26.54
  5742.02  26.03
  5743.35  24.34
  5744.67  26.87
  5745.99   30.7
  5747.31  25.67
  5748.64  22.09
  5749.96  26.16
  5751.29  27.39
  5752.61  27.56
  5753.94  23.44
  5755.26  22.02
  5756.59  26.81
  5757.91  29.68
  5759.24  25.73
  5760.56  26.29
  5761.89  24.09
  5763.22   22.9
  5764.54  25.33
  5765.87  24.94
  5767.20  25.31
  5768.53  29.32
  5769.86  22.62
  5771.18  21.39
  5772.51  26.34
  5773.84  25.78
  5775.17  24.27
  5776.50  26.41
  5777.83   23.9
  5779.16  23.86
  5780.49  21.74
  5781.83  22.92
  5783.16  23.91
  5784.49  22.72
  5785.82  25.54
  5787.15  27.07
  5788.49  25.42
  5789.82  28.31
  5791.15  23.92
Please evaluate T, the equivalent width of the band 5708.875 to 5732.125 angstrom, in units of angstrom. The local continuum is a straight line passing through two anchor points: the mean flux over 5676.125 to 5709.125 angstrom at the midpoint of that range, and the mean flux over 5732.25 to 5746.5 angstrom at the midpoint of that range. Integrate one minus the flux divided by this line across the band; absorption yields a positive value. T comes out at 1.3 angstrom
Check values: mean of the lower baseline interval 25.3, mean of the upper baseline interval 26.7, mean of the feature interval 24.7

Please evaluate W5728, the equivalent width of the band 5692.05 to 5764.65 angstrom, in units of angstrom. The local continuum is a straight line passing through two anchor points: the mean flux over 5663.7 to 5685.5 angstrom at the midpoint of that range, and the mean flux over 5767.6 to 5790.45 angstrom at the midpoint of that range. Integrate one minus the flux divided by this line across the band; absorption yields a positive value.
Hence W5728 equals 1.1 angstrom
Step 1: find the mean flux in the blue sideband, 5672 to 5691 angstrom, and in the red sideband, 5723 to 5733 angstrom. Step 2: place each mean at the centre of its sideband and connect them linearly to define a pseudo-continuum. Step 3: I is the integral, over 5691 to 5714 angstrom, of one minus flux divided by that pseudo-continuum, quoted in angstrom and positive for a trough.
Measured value 1.5 angstrom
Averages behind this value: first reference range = 26.4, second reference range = 24.6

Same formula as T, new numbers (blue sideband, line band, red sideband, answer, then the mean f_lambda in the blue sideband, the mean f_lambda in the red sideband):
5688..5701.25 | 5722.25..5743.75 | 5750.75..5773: -0.48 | 24.4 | 25.4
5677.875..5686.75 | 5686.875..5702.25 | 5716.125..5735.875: 0.62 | 26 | 25.4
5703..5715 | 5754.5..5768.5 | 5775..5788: -0.71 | 24.3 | 24.2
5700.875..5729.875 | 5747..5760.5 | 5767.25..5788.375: -0.60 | 24.7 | 24.6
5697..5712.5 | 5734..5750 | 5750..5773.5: -0.83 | 24.2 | 25.4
